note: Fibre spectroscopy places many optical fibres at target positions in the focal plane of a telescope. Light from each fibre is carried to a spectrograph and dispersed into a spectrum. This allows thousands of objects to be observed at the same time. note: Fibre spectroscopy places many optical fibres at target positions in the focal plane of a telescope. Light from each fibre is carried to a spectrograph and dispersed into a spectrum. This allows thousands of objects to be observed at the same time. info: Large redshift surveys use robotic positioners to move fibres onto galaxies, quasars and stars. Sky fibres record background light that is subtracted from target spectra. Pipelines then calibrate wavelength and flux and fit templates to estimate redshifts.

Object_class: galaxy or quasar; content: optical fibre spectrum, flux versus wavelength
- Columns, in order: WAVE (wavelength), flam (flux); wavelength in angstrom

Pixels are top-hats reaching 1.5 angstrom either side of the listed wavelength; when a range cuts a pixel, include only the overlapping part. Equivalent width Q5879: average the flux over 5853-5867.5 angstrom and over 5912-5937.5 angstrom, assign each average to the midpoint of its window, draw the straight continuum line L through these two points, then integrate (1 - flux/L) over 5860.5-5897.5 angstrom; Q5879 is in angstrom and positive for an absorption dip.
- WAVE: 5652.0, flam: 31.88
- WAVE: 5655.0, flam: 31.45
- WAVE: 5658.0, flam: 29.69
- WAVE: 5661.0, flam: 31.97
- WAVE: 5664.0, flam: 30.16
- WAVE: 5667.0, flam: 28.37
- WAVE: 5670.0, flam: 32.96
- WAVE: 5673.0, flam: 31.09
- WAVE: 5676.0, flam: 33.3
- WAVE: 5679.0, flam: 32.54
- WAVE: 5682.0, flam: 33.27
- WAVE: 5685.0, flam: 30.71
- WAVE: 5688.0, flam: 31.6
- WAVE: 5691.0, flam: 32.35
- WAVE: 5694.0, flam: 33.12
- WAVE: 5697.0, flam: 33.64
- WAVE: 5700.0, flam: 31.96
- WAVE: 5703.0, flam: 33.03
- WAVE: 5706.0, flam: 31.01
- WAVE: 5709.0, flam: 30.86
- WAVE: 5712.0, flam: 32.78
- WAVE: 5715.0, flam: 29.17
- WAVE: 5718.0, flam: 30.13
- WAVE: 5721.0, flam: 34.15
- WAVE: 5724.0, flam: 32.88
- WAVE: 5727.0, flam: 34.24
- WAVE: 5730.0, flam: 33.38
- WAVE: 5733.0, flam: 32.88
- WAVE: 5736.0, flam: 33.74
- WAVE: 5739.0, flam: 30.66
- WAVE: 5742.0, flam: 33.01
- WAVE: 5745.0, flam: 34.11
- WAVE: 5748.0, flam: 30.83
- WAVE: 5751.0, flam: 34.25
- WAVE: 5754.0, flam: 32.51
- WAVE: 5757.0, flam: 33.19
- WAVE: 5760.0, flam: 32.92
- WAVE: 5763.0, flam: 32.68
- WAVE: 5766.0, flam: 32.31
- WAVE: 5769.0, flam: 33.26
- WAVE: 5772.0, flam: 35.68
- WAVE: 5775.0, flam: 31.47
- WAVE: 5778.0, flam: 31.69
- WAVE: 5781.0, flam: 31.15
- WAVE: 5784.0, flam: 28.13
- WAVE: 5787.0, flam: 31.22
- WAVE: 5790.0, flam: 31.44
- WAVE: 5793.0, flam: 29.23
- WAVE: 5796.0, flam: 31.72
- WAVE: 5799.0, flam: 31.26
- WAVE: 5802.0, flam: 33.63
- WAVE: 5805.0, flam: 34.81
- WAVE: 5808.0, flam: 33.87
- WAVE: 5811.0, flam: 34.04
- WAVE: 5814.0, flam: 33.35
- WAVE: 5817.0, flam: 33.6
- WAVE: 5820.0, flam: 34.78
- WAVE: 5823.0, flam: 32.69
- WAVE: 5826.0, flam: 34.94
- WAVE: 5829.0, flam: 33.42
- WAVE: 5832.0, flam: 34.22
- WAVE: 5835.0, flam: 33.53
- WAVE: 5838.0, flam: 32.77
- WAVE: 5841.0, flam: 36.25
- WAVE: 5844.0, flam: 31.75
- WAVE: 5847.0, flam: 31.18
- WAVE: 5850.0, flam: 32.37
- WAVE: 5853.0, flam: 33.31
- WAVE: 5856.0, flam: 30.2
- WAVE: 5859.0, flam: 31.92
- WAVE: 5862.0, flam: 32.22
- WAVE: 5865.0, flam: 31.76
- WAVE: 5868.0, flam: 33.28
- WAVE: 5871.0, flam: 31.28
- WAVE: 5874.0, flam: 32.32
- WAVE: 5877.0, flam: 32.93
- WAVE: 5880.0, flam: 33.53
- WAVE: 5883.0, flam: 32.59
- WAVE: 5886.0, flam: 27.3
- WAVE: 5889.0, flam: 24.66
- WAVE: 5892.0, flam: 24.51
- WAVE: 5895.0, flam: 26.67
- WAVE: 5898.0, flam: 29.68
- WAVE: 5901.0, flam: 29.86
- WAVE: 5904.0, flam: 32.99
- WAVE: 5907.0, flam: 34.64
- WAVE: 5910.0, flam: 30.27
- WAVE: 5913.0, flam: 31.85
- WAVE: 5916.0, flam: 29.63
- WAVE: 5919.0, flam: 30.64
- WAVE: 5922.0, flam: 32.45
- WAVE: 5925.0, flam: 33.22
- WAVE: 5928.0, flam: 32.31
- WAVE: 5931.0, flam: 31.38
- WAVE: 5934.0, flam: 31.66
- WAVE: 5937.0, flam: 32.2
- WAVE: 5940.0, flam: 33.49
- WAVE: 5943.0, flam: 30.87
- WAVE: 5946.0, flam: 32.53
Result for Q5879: 1.80 angstrom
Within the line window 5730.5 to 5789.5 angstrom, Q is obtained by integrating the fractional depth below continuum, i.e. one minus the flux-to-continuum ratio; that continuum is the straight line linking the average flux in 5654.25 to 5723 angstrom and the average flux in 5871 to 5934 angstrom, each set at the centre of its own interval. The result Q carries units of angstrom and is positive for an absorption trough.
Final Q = -1.9 angstrom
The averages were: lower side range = 31.7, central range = 32.4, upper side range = 30.7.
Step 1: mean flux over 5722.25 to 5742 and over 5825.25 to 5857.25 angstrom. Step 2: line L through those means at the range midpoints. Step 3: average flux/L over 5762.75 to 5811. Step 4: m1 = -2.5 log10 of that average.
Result 0.03 mag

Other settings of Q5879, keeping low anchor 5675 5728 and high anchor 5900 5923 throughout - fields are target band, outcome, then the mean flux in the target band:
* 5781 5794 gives 0.7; 30.2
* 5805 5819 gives -0.9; 33.9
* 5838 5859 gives -0.5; 32.5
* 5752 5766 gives -0.3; 32.8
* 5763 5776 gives -0.5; 33.2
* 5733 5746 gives -0.3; 32.8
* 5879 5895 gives 1.7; 28.2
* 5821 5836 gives -0.9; 33.8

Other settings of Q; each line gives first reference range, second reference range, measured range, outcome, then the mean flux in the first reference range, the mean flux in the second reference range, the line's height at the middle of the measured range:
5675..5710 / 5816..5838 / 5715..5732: 0.0 angstrom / 32.3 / 33.8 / 32.6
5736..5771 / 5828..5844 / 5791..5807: 0.6 angstrom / 32.8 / 33.8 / 33.4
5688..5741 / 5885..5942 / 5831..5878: -2.3 angstrom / 32.3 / 30.5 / 31.1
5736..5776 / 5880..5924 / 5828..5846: -1.3 angstrom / 32.9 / 30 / 31.3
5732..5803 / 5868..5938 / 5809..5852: -2.6 angstrom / 32.2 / 30.9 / 31.6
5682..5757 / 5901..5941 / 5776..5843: -1.2 angstrom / 32.4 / 32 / 32.2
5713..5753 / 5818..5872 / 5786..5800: 0.8 angstrom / 32.6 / 32.9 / 32.8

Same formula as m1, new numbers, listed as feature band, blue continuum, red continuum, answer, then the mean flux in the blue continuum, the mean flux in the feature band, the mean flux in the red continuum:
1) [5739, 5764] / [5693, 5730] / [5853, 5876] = -0.020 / 32.3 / 32.8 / 32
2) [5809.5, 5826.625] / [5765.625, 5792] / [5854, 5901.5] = -0.089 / 31.7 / 33.8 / 30.3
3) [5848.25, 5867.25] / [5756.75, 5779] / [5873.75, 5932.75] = -0.021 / 32.9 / 32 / 30.6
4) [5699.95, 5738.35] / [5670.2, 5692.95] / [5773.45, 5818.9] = -0.005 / 32.2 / 32.3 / 32.1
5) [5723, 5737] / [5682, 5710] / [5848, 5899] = -0.053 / 32.1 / 33.4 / 30.6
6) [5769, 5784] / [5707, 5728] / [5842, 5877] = -0.005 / 32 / 32.1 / 32.1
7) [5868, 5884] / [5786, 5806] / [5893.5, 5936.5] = -0.039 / 31.8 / 32.6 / 31.3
